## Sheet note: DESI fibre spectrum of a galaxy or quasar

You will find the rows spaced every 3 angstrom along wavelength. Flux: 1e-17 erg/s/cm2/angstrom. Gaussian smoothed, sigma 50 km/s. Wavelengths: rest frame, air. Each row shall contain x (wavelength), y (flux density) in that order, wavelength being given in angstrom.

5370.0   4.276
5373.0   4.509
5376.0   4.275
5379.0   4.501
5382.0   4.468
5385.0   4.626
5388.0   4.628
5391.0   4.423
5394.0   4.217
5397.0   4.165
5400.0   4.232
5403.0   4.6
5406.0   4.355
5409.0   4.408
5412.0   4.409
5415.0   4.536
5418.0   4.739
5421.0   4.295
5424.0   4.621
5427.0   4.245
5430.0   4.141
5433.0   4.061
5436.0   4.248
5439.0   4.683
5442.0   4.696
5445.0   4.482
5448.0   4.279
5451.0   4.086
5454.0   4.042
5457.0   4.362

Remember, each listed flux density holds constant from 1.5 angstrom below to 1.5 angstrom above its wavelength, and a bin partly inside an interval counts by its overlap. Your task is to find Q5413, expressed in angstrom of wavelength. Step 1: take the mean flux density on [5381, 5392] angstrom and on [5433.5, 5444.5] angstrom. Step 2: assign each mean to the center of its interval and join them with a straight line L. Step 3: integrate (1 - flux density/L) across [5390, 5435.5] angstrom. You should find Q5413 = 1.6 angstrom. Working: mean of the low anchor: 4.54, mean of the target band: 4.36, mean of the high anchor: 4.49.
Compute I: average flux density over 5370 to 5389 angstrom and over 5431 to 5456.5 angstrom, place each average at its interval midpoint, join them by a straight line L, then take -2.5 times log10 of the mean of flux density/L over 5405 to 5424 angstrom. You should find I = -0.02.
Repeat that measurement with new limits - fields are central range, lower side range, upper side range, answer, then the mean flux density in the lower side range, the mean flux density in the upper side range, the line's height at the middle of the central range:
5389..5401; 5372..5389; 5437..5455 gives 0.05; 4.5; 4.38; 4.47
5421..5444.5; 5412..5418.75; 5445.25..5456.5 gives 0.00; 4.58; 4.19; 4.39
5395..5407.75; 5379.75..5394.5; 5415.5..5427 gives 0.04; 4.49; 4.51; 4.5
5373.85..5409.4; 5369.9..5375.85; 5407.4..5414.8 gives 0.00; 4.39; 4.43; 4.41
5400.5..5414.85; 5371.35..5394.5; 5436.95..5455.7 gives 0.00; 4.47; 4.37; 4.43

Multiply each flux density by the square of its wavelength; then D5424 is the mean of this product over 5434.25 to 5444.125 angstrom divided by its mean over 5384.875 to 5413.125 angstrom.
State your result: 1.05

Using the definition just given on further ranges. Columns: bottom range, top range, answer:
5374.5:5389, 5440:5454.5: 0.99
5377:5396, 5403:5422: 1.01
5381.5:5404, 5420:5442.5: 1.00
